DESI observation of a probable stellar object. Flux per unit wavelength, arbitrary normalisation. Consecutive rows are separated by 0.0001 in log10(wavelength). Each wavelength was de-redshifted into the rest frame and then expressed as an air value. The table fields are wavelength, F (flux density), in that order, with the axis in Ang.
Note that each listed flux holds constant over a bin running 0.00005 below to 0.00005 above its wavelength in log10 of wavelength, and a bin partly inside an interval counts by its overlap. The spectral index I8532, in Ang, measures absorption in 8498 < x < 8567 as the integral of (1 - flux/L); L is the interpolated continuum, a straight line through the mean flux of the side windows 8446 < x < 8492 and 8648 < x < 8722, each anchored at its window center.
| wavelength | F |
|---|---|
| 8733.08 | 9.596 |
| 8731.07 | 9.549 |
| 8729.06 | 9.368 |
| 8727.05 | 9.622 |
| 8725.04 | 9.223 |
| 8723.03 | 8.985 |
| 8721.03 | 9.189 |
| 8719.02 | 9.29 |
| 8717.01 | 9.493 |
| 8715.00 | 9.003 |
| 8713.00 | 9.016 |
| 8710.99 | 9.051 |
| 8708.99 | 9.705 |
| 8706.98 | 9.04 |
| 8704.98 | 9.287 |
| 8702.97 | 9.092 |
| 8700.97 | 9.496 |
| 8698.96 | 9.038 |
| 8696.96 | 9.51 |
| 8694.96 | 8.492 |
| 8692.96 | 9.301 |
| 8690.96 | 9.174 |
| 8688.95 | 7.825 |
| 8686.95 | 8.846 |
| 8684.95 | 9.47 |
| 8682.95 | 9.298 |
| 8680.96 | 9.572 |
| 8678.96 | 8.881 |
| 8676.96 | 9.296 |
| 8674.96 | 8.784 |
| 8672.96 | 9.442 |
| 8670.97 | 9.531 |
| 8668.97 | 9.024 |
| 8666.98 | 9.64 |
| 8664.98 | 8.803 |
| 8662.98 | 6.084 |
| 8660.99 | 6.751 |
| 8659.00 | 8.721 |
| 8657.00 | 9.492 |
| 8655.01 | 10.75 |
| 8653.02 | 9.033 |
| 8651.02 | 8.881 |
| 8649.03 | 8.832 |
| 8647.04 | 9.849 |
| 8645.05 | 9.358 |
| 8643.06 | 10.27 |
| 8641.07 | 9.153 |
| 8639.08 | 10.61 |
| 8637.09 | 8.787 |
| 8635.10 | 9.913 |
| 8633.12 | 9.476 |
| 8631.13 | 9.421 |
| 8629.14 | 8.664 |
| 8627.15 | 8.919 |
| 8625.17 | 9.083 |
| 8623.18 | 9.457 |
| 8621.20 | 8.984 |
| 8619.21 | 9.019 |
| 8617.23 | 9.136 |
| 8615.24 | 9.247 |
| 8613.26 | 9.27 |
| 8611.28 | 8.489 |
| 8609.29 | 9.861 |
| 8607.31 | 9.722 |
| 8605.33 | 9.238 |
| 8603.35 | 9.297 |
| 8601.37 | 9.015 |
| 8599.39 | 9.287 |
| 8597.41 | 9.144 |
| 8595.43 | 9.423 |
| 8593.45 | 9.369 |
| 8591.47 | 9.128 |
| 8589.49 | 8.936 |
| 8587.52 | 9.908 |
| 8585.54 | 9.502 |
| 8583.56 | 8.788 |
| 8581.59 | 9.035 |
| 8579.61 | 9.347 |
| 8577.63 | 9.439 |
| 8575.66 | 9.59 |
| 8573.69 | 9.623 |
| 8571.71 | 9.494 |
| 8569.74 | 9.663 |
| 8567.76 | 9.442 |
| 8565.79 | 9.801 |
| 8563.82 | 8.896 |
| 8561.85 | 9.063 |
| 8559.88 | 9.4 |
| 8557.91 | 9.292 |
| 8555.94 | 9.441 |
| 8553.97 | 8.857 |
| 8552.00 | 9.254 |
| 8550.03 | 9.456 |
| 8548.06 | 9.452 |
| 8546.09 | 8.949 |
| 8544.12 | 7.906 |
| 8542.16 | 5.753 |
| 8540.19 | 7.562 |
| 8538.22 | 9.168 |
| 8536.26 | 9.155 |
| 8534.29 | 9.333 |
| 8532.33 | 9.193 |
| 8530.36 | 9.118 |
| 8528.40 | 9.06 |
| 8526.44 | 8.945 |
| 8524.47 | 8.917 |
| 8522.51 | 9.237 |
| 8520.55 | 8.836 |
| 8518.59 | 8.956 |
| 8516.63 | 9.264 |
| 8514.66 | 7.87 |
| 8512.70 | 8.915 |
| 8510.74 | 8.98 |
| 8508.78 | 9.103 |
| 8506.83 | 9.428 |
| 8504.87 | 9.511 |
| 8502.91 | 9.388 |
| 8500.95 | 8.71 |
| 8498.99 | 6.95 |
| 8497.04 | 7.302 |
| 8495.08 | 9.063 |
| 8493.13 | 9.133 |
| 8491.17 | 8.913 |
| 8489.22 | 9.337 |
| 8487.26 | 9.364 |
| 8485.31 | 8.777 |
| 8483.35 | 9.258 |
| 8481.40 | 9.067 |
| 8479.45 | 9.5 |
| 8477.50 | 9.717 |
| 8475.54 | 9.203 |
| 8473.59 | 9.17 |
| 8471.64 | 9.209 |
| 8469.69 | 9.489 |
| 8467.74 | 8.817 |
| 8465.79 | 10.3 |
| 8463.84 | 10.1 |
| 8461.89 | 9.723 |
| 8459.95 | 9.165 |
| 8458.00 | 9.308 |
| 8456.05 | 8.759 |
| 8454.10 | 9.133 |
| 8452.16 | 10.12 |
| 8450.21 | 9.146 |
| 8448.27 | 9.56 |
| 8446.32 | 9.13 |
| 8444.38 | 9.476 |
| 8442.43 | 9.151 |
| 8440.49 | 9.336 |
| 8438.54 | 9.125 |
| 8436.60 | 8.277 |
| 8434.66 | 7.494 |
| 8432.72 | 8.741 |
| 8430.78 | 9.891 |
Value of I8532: 2.71 Ang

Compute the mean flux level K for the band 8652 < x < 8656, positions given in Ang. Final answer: 9.87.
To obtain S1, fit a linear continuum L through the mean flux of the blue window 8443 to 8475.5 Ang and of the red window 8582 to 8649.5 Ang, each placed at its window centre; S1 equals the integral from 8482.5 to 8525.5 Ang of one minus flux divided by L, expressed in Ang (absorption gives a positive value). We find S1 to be 2.3 Ang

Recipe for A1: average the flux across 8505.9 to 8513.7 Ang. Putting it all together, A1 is 9.11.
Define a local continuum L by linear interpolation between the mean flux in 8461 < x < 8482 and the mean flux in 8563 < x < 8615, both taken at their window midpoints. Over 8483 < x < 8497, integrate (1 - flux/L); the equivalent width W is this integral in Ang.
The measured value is 0.7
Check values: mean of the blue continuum 9.49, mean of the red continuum 9.34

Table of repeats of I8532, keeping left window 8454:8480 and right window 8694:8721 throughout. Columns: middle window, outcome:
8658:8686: 1.3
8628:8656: -0.7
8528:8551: 1.7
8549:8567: 0.1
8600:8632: 0.3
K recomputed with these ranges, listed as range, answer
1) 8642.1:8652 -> 9.44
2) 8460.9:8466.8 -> 10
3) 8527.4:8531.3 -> 9.11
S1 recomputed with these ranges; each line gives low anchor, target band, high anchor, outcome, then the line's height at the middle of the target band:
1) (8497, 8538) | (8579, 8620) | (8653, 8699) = -1.46 Ang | 8.93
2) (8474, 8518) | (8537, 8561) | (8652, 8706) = 0.65 Ang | 8.96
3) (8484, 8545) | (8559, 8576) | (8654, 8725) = -1.15 Ang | 8.84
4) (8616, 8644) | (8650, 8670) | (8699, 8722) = 1.26 Ang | 9.3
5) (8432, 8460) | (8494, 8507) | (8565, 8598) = 0.87 Ang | 9.19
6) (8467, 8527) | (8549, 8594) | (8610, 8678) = -1.41 Ang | 9.05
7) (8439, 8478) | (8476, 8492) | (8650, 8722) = 0.18 Ang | 9.35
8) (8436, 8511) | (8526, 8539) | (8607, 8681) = 0.02 Ang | 9.16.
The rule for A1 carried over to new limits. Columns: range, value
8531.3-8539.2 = 9.21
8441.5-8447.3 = 9.24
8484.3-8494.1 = 9.1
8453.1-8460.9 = 9.09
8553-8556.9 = 9.15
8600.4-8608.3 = 9.32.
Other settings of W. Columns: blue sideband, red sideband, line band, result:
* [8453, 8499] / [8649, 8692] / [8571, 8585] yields -0.5 Ang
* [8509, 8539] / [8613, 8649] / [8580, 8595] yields -0.1 Ang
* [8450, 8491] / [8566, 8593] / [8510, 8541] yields 1.5 Ang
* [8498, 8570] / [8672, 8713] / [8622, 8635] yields -0.3 Ang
